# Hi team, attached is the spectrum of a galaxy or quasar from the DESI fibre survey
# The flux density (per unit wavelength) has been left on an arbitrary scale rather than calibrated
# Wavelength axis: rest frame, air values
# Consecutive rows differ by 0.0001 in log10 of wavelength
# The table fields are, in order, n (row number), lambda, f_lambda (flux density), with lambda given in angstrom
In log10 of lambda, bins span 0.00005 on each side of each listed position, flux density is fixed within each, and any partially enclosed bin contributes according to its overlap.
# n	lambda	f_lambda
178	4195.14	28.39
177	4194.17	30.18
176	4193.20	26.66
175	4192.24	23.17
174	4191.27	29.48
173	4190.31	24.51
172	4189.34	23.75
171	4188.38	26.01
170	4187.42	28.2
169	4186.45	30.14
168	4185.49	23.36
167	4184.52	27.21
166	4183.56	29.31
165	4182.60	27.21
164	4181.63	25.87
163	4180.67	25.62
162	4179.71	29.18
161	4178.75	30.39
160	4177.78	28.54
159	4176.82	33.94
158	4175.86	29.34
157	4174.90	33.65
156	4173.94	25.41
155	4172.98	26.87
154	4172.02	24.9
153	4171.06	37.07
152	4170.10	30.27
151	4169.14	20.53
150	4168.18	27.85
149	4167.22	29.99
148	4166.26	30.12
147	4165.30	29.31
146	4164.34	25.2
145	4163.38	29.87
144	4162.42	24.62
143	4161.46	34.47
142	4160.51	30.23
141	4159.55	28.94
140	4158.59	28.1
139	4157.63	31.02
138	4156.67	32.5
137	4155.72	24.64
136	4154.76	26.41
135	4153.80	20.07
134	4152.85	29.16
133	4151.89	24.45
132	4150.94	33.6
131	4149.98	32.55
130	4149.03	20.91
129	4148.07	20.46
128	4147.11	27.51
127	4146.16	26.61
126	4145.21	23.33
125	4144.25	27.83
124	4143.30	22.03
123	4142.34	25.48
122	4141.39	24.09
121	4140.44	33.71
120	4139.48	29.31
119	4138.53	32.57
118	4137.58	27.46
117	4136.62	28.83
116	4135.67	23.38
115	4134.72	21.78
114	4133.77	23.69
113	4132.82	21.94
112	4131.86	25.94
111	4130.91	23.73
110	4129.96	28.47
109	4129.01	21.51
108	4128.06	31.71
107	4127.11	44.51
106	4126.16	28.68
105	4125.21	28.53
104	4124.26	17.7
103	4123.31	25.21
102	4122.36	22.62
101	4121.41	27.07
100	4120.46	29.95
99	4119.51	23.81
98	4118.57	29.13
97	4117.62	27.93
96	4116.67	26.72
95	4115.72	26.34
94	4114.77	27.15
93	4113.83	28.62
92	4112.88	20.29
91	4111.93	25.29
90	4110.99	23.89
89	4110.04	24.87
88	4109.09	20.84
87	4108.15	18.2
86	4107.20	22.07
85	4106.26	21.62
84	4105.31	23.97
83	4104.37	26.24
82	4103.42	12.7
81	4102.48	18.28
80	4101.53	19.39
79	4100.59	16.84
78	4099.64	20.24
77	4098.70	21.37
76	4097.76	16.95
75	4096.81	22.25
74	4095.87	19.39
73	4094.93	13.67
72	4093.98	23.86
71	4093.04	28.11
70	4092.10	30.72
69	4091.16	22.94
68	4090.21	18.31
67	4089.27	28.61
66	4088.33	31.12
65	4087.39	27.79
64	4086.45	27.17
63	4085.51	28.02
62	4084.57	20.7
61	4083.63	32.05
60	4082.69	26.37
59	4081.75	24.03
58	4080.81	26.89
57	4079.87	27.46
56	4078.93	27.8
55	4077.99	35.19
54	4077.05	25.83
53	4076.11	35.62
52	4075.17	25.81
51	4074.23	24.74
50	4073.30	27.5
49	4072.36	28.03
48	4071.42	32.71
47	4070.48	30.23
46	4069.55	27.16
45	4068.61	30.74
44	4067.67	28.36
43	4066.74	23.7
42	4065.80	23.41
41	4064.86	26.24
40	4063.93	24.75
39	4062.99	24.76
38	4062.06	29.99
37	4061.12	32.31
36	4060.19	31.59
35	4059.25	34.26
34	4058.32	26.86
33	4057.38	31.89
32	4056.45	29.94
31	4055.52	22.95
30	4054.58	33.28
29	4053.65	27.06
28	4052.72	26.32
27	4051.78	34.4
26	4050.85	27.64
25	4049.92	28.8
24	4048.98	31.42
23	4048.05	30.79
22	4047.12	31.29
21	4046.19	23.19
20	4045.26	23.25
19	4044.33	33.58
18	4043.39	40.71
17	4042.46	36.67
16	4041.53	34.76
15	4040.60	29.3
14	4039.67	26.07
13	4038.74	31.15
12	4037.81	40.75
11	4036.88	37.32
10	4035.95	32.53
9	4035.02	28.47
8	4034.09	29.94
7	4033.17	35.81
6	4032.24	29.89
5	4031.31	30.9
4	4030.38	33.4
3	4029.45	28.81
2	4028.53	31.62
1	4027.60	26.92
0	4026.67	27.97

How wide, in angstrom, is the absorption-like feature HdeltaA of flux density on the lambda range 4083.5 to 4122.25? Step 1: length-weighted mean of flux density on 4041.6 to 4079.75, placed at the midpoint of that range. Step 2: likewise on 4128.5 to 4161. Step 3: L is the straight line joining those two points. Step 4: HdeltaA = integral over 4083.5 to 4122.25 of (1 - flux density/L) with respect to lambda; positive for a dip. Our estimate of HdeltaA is 5.9 angstrom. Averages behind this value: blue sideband 29.3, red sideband 26.6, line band 23.7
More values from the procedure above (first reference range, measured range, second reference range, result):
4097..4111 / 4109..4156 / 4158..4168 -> -3.57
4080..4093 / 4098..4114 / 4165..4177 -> 3.49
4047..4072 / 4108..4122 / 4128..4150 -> 0.65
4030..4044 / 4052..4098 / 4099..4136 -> 3.04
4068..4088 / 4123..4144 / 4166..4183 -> 1.20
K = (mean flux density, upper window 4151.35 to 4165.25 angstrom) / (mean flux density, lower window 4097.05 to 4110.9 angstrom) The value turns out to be 1.37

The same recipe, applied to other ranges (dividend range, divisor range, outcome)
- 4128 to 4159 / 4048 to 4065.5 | 0.91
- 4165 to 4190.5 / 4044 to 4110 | 1.08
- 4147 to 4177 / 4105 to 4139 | 1.10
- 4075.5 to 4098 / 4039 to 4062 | 0.86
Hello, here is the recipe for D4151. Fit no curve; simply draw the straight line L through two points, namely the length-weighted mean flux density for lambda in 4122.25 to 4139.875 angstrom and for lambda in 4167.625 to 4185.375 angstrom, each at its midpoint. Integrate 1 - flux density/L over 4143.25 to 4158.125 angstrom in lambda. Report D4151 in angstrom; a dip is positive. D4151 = 0.50 angstrom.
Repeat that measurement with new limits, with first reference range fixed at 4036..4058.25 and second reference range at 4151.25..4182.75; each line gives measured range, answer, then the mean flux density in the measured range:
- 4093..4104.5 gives 4.0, 19.4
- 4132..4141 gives 0.7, 26.9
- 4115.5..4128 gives 0.7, 27.7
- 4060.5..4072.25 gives 1.0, 27.9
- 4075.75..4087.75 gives 0.9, 28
